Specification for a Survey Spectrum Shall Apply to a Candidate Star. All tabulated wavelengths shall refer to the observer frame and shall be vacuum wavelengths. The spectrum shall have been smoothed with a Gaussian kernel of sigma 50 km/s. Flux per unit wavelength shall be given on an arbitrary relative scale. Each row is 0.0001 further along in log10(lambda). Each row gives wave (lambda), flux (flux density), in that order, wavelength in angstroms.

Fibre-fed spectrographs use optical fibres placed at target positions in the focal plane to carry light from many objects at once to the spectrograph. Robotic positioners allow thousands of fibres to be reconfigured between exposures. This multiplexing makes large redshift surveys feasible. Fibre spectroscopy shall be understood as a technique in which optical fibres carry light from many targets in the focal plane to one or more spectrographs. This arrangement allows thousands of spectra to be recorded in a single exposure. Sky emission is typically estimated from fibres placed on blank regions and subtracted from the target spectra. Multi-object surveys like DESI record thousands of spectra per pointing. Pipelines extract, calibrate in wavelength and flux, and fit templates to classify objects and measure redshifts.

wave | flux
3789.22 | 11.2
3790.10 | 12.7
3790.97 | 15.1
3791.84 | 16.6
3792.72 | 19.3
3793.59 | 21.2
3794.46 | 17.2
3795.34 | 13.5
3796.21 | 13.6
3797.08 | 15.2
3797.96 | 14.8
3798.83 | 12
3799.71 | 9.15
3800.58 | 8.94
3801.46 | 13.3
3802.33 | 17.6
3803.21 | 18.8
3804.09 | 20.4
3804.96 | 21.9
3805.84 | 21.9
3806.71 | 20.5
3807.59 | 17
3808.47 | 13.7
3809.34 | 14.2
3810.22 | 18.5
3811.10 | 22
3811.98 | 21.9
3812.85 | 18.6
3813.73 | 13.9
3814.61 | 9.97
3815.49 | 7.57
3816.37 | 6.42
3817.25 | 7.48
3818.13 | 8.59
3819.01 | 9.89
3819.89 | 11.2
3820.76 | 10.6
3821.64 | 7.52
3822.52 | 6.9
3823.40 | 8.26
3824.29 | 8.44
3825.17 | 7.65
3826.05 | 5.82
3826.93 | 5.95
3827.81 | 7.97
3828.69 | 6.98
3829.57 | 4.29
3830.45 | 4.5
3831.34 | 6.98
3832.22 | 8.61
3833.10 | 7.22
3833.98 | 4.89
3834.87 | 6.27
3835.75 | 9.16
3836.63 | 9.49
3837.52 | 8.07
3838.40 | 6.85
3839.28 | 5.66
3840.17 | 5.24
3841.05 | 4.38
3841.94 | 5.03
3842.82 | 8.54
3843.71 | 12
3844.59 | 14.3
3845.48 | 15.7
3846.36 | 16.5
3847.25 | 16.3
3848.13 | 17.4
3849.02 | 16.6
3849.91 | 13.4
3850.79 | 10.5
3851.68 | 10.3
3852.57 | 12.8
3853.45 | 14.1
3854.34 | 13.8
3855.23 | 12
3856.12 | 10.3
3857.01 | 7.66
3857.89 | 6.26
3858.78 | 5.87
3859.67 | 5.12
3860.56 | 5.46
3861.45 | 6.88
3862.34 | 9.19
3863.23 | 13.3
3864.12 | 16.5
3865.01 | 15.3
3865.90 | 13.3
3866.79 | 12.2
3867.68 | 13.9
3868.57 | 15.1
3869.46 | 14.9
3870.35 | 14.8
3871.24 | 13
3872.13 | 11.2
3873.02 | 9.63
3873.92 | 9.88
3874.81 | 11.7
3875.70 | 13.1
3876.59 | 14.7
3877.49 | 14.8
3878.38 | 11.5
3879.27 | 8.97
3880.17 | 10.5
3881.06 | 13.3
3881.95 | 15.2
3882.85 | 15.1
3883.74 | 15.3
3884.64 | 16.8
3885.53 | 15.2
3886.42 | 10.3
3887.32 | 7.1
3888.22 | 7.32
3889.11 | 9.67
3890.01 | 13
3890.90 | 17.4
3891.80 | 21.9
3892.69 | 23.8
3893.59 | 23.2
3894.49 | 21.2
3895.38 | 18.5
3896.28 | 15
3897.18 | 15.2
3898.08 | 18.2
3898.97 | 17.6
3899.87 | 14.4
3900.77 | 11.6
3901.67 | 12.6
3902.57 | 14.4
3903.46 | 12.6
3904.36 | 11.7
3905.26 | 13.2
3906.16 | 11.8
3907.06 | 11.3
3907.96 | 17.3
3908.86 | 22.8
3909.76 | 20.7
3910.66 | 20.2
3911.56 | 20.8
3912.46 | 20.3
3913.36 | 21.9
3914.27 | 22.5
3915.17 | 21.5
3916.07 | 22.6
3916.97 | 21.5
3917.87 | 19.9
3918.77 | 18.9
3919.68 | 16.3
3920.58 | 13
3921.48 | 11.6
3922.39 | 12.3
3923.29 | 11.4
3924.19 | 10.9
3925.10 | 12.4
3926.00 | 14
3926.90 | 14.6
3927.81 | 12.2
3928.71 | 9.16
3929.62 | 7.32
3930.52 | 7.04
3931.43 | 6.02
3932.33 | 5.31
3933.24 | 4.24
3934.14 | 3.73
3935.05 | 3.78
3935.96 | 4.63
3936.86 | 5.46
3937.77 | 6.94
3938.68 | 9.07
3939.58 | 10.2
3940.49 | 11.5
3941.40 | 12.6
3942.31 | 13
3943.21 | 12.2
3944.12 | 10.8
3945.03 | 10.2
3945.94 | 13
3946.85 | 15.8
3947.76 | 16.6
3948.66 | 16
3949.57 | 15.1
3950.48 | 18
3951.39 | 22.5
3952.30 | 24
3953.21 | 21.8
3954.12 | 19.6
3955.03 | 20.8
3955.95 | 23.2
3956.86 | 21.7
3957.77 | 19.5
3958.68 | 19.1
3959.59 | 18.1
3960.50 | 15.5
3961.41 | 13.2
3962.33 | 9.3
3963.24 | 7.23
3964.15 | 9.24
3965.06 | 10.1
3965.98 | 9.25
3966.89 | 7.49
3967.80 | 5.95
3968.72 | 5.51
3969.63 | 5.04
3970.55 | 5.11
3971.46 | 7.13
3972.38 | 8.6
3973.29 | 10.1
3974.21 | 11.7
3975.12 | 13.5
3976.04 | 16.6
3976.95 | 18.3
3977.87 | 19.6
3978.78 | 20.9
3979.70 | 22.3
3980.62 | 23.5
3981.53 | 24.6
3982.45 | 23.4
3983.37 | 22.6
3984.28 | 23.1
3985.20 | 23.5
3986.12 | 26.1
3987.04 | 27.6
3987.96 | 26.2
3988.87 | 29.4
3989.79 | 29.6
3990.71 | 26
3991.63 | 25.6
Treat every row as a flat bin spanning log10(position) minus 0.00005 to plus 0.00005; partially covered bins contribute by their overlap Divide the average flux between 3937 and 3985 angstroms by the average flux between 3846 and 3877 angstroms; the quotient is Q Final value 1.2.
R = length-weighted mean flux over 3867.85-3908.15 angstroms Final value 14.1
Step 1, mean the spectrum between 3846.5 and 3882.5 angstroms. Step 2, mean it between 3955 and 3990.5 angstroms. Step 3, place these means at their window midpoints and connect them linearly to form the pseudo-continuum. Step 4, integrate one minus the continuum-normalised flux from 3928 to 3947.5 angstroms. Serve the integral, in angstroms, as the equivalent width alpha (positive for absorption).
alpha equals 8.3 angstroms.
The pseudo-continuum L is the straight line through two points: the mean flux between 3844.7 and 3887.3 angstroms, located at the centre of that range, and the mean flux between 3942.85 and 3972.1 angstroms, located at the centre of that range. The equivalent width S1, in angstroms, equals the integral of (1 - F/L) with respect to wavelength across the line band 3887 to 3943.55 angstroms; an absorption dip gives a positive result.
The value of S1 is -3.0 angstroms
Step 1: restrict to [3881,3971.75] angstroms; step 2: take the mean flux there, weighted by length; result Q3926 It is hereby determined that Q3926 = 14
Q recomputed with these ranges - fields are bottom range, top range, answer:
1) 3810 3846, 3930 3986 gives 1.49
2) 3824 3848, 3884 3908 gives 1.77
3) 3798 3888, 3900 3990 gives 1.30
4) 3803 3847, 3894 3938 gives 1.29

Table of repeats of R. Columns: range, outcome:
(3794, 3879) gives 11.6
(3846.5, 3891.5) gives 12.2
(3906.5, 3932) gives 15.7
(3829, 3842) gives 6.49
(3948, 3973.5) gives 13.9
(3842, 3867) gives 11.7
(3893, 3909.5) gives 15.8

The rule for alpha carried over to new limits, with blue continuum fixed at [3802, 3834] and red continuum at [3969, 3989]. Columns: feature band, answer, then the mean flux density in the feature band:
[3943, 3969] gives 3.58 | 14.9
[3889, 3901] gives -2.09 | 17.5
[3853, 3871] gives 3.03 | 11.3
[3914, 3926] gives -0.34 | 16.3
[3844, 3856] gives -0.84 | 14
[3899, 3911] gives 0.25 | 15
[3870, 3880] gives 1.46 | 12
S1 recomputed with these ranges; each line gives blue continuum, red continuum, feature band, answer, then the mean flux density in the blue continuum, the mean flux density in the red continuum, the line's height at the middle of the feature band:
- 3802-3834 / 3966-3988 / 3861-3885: 0.7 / 11.8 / 16.3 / 13.4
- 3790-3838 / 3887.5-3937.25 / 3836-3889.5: 7.2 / 12.2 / 14.4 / 13.3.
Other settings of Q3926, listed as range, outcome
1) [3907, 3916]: 20.4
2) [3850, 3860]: 10.1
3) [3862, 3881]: 12.8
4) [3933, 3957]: 13.6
